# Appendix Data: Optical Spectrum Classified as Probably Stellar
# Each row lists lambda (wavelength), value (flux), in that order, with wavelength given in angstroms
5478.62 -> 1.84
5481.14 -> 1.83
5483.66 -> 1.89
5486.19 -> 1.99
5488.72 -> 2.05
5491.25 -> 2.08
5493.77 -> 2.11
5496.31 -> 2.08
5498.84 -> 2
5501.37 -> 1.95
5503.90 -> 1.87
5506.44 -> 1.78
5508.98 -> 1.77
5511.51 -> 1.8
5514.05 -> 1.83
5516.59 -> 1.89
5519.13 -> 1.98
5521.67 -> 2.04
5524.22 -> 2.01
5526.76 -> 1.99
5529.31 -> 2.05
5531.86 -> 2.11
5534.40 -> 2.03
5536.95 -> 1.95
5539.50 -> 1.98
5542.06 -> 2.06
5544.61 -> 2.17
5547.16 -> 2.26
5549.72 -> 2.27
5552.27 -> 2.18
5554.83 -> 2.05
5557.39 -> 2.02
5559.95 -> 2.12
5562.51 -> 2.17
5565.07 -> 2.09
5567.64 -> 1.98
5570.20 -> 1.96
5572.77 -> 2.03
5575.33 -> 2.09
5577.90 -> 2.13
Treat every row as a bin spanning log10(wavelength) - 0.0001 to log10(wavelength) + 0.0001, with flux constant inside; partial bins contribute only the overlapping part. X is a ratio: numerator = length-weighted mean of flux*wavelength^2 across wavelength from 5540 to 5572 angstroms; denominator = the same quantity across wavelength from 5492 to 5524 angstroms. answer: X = 1.11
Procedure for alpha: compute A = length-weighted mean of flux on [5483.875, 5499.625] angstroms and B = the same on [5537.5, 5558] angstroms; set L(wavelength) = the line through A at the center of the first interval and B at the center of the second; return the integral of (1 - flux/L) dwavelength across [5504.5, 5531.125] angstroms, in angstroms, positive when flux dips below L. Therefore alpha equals 2.1 angstroms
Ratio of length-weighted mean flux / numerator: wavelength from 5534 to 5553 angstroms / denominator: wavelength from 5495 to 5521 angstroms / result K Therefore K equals 1.1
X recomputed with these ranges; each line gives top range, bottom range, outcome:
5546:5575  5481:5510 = 1.10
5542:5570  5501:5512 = 1.18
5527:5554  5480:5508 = 1.09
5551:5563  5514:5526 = 1.09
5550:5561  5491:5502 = 1.05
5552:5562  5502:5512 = 1.17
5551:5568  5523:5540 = 1.05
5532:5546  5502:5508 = 1.13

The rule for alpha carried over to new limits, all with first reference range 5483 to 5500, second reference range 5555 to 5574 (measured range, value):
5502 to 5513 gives 1.2 angstroms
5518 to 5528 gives 0.2 angstroms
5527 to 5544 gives 0.1 angstroms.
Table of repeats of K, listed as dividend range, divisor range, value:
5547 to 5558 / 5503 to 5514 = 1.19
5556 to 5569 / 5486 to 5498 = 1.00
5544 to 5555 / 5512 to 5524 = 1.14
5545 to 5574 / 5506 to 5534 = 1.08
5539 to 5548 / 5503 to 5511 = 1.18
